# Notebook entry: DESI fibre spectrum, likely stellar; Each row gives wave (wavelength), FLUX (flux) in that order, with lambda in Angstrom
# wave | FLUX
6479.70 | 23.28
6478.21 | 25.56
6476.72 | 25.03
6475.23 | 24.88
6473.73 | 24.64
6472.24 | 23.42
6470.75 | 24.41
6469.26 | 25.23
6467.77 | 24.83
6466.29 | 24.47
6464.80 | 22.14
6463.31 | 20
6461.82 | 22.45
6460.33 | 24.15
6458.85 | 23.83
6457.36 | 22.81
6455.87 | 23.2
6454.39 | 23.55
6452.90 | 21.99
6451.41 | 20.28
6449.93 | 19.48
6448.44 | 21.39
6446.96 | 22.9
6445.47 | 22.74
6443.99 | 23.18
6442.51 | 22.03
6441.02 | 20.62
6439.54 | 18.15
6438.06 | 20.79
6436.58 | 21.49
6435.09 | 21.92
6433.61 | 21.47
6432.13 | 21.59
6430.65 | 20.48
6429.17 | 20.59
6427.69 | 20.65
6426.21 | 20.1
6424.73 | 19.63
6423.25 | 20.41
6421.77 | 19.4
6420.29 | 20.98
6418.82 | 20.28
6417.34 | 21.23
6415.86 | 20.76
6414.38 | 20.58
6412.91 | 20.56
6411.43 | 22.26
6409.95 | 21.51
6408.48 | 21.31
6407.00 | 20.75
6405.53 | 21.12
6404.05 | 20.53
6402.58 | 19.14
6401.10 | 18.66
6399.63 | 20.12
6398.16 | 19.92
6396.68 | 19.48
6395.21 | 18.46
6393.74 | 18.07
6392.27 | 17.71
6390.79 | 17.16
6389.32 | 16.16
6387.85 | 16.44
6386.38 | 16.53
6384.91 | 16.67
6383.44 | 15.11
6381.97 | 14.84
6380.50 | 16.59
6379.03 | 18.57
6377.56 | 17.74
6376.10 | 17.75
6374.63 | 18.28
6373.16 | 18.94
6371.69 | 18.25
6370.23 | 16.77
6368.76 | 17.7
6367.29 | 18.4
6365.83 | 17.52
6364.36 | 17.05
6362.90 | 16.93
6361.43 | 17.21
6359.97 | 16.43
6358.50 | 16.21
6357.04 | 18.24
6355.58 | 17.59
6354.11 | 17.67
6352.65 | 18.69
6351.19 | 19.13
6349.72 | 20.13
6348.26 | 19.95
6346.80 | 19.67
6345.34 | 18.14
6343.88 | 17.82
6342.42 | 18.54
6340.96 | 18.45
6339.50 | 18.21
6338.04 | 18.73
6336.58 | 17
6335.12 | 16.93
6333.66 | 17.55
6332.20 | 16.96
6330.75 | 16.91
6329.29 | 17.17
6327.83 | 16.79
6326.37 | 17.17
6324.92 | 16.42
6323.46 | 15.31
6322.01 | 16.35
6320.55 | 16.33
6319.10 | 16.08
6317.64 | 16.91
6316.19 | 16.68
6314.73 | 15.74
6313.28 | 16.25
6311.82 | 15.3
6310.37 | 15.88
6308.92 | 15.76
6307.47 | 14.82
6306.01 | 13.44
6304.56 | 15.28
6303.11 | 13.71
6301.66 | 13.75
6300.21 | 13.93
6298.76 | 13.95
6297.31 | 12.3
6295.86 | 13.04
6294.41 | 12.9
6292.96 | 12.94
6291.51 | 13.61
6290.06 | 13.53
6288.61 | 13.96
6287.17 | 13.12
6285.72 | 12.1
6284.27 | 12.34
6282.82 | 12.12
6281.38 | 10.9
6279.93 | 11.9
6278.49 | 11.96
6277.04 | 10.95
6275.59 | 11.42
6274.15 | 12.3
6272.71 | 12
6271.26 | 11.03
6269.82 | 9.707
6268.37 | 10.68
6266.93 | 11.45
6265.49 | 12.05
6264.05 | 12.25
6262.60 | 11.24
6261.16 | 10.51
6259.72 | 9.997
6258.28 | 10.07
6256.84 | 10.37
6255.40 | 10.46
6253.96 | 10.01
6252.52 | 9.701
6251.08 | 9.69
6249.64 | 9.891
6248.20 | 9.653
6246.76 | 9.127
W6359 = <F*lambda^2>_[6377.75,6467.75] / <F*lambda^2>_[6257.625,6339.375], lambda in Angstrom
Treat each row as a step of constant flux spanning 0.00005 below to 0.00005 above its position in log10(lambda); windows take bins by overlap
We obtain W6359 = 1.5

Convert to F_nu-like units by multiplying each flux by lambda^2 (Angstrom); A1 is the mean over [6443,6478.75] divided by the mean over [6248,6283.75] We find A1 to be 2.26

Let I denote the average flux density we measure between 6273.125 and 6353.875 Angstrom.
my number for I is 15.4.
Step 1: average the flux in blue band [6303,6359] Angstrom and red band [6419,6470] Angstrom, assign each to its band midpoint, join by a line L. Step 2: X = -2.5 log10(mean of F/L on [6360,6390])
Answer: 0.10 mag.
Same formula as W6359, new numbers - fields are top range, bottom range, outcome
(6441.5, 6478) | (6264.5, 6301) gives 1.99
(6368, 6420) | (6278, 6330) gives 1.34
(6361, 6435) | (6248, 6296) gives 1.72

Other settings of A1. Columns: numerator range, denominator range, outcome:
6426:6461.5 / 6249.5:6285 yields 2.08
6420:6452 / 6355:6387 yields 1.24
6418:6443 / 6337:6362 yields 1.16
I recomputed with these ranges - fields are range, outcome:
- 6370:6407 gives 18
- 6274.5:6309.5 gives 13.1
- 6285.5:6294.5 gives 13.2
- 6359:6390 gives 17.1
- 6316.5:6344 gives 17.1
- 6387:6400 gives 18.1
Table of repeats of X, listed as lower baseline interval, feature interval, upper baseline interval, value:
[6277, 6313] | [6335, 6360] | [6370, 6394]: -0.17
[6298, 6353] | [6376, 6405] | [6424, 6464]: 0.09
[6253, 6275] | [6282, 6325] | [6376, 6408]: -0.10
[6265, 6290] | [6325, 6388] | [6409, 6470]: -0.07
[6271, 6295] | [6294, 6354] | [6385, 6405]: -0.13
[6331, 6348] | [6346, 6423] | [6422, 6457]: 0.05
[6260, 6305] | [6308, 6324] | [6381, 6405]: -0.15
